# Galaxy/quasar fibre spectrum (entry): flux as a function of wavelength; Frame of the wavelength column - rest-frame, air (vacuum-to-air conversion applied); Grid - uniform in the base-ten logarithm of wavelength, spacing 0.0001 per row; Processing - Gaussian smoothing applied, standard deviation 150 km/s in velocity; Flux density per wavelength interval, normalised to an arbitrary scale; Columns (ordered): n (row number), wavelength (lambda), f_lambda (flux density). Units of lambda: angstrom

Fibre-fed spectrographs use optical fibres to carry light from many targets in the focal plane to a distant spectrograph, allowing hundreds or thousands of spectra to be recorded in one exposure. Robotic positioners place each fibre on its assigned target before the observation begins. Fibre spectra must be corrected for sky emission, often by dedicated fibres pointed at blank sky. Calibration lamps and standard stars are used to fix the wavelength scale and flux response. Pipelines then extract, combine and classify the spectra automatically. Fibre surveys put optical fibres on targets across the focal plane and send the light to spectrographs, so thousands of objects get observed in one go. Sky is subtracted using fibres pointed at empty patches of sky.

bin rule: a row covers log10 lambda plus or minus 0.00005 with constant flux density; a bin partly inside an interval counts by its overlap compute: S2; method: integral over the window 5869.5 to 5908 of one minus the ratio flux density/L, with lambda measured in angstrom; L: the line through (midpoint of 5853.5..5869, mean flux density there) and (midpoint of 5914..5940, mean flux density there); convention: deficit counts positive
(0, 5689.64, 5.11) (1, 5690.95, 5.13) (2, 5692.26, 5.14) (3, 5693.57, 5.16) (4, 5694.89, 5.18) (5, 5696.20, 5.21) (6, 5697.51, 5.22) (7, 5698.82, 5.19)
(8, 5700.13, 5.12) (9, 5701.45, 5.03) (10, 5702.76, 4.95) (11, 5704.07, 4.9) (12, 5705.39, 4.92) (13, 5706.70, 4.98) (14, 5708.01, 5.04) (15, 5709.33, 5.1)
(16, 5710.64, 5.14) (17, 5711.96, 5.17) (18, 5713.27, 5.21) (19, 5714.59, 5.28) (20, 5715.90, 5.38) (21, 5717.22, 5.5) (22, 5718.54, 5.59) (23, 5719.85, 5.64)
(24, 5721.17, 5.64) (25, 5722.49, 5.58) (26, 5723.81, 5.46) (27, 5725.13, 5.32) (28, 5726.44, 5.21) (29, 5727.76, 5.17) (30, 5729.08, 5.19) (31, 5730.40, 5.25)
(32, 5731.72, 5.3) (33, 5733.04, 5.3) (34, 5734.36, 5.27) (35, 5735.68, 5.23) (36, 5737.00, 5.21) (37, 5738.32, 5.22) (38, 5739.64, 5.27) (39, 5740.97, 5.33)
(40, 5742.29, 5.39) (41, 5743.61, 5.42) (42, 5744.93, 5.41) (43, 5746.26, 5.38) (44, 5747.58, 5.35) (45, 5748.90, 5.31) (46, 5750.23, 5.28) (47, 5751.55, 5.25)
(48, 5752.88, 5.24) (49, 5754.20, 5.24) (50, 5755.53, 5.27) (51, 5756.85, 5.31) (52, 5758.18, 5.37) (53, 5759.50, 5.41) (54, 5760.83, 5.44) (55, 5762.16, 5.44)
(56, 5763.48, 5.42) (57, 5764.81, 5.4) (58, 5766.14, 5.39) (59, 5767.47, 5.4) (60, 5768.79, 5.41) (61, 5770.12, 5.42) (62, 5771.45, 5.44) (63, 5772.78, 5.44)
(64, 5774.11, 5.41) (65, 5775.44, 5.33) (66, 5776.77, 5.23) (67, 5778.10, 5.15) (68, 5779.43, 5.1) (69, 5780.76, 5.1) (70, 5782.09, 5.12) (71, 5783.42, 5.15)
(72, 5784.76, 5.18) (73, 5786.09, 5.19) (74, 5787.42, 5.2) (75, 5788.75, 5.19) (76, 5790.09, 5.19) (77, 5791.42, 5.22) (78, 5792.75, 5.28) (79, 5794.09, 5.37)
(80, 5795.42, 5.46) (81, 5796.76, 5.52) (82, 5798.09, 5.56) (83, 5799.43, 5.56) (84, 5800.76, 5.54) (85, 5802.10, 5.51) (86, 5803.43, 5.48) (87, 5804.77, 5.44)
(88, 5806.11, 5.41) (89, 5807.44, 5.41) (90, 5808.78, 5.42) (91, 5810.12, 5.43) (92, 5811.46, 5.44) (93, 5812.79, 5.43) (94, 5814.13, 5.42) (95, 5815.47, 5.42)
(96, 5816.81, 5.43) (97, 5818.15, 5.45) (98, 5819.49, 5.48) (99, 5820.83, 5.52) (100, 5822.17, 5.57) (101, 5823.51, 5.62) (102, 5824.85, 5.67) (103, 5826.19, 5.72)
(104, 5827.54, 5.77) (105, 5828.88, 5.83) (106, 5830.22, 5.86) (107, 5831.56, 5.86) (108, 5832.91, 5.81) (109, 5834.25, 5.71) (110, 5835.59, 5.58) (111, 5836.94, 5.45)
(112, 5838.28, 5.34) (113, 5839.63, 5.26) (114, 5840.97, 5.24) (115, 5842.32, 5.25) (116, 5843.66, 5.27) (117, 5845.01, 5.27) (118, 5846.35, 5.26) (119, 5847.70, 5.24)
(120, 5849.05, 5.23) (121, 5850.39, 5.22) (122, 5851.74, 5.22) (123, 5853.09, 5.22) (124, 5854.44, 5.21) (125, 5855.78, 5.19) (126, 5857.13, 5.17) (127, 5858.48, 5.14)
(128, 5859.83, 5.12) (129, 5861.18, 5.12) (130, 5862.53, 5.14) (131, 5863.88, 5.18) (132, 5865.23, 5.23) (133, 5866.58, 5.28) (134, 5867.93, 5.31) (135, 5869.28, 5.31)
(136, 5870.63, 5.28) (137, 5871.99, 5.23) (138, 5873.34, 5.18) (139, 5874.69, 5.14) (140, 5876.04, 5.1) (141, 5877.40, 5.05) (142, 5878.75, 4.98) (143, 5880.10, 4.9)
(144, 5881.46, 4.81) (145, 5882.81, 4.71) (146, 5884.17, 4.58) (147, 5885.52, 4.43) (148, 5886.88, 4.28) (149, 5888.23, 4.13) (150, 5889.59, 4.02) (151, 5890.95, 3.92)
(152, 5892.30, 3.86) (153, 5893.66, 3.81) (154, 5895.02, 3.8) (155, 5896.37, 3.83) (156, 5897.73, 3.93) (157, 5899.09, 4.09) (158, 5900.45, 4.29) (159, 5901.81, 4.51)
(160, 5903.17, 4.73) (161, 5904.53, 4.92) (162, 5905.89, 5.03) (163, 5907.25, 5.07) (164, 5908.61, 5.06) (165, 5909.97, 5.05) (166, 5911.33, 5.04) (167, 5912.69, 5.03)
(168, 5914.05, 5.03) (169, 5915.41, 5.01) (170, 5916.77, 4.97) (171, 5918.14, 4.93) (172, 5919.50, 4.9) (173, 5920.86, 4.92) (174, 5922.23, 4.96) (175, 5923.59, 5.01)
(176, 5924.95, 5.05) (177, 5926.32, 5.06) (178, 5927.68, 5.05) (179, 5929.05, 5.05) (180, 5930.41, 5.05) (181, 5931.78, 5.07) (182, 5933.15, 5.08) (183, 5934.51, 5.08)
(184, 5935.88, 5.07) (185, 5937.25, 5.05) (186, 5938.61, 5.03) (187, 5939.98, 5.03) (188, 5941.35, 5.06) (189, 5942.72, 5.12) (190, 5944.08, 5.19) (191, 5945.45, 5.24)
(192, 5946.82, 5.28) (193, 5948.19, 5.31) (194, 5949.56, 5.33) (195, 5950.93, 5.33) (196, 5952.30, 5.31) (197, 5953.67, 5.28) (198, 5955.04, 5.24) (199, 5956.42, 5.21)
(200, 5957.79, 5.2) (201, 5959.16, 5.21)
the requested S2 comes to 4.2 angstrom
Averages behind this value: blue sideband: 5.2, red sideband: 5.02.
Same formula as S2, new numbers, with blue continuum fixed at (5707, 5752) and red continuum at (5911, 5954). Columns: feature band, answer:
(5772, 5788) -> 0.1 angstrom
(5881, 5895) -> 2.5 angstrom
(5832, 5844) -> -0.6 angstrom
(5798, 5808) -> -0.5 angstrom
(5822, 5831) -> -0.9 angstrom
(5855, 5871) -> -0.1 angstrom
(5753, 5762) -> -0.1 angstrom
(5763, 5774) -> -0.3 angstrom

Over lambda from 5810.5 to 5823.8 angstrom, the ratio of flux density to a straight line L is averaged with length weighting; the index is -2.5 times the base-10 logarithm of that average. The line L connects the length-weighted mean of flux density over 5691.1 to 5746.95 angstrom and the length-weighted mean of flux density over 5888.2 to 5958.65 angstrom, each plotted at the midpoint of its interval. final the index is -0.08 mag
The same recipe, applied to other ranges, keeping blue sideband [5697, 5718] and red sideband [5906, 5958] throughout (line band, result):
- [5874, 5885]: 0.04 mag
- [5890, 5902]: 0.27 mag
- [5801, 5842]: -0.08 mag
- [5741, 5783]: -0.04 mag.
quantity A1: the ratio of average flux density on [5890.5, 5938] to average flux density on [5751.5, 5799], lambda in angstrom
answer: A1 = 0.9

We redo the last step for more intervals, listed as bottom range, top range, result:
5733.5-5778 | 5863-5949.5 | 0.91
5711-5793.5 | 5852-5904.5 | 0.89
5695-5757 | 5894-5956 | 0.94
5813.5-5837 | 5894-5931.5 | 0.85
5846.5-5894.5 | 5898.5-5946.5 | 1.01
